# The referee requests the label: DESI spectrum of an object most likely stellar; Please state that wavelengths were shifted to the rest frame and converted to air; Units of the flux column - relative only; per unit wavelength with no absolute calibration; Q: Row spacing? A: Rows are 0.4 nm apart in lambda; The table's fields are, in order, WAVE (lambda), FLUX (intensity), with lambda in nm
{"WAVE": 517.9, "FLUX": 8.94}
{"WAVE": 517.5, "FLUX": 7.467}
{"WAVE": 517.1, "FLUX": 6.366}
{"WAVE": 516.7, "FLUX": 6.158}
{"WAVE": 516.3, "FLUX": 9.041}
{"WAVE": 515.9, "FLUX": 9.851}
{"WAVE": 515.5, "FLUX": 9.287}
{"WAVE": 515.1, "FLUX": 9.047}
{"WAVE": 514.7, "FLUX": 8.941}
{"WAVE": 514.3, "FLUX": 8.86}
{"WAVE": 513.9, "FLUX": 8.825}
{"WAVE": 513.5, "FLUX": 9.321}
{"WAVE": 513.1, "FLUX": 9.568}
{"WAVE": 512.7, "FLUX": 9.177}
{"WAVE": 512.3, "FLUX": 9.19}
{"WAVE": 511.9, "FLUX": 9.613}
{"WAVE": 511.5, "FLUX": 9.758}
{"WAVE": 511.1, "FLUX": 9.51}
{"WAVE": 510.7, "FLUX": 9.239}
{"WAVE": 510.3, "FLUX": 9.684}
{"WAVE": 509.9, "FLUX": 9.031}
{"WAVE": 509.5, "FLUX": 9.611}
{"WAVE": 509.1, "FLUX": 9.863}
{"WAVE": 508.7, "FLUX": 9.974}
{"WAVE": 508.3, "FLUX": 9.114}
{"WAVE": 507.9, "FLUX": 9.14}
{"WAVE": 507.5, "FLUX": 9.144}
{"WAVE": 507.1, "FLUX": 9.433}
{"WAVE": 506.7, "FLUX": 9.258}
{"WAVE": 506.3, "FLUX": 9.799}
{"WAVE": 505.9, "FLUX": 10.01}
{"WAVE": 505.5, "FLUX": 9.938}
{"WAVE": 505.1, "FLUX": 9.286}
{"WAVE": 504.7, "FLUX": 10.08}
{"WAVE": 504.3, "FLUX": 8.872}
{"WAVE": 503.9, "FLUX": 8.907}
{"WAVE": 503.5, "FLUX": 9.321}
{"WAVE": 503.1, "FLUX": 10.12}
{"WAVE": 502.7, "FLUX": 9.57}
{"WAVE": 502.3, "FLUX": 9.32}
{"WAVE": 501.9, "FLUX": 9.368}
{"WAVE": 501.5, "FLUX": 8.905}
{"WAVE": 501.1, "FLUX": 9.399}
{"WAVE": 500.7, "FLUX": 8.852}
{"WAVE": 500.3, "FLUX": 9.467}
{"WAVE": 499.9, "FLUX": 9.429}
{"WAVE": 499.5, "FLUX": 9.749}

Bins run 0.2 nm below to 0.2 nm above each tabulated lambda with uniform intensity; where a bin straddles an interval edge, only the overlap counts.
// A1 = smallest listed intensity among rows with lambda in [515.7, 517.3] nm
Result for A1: 6.158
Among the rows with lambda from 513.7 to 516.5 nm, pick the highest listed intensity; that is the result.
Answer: 9.851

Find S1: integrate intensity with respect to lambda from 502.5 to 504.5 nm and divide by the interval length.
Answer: 9.36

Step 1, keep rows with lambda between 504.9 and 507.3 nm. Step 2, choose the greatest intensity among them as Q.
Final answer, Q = 10.01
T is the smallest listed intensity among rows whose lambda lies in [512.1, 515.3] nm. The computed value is 8.825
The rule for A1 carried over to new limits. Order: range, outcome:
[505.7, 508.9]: 9.114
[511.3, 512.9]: 9.177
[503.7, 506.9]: 8.872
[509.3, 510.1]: 9.031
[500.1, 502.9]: 8.852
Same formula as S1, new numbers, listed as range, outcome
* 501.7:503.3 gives 9.59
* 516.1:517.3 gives 7.19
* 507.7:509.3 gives 9.52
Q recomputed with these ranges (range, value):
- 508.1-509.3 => 9.974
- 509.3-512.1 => 9.758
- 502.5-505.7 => 10.12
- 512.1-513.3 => 9.568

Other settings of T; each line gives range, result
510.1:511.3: 9.239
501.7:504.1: 8.907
